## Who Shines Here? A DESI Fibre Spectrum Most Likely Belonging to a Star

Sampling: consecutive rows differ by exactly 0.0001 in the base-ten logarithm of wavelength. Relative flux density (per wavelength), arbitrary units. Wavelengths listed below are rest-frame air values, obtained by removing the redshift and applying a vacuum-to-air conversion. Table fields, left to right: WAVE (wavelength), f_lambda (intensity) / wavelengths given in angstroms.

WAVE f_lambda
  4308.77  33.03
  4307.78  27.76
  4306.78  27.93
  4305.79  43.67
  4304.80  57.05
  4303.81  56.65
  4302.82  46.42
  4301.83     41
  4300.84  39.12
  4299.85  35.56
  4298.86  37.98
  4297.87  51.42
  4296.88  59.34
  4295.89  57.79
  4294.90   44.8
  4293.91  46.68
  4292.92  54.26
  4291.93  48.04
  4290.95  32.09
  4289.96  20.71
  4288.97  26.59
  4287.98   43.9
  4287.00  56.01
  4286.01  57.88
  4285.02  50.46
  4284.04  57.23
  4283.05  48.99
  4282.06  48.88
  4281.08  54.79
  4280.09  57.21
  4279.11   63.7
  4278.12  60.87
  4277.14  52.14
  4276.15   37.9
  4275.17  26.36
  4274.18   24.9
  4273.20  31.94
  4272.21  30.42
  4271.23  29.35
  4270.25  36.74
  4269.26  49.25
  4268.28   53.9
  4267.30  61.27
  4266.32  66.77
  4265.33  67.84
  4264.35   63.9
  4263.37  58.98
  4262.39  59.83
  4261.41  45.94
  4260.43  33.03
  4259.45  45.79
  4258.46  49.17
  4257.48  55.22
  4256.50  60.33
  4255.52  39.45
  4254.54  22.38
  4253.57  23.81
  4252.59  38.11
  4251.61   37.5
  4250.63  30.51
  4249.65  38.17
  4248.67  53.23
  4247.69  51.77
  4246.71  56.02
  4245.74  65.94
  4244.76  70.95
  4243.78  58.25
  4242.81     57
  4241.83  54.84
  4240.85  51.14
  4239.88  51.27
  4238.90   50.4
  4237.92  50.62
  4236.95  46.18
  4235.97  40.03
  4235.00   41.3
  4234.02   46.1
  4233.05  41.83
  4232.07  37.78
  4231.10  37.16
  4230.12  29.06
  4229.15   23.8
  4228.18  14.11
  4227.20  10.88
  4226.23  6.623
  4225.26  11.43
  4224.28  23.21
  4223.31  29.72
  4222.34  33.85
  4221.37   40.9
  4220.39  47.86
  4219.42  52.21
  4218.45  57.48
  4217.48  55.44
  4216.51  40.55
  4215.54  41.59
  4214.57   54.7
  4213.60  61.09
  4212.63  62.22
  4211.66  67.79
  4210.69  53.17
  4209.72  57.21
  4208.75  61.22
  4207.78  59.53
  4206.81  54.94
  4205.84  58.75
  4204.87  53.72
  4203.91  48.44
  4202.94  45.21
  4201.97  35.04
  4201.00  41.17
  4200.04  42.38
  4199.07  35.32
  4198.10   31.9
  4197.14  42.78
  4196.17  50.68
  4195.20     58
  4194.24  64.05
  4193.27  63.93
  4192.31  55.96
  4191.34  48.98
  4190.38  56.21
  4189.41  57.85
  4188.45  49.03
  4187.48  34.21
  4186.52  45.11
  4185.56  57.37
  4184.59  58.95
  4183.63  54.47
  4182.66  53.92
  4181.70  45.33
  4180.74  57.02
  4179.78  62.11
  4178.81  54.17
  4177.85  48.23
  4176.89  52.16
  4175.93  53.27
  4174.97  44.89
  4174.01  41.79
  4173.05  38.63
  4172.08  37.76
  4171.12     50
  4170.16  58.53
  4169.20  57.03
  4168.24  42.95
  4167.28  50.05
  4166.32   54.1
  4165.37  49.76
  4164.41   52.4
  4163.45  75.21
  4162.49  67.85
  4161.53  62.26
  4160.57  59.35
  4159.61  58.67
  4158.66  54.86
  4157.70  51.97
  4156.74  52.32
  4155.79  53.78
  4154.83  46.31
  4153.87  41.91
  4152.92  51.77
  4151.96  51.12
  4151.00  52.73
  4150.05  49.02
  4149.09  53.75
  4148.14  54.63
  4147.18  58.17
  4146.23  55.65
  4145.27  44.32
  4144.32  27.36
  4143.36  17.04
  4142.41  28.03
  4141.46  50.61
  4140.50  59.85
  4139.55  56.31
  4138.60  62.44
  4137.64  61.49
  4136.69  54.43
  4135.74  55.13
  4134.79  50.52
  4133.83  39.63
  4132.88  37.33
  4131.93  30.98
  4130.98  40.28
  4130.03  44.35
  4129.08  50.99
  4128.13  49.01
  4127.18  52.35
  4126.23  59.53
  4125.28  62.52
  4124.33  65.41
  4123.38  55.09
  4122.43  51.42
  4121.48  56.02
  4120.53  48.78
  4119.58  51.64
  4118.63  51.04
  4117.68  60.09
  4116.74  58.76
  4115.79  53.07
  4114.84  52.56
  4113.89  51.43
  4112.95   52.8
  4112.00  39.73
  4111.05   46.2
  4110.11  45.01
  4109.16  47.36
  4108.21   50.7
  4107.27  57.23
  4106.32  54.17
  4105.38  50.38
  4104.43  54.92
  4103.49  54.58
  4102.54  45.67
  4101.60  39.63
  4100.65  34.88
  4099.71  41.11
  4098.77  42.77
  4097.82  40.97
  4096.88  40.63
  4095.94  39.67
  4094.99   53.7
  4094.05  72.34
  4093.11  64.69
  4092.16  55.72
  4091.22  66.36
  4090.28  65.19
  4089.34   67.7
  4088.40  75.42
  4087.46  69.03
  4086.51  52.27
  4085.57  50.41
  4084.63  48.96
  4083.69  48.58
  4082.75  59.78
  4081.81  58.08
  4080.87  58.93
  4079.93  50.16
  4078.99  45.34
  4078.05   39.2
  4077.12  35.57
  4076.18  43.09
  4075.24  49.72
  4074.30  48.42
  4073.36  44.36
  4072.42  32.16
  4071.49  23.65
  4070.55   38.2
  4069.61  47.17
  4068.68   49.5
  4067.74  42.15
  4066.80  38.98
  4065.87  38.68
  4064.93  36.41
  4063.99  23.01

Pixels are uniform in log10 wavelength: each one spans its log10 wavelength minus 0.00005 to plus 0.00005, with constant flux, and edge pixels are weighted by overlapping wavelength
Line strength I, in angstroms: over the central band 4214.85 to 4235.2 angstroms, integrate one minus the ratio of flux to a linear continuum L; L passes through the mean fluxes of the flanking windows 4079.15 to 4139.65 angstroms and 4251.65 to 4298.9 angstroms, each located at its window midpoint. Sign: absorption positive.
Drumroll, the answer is 5.9 angstroms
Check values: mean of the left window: 52.4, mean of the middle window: 34.5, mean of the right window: 46.8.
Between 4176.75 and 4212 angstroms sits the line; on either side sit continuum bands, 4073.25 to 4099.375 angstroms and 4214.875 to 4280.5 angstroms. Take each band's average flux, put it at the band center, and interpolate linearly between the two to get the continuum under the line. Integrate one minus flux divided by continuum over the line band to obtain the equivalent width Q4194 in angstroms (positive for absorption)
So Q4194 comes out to -3.6 angstroms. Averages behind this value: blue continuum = 53.2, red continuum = 43.8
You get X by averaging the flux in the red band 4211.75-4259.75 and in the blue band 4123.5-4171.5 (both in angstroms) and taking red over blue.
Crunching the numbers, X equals 0.84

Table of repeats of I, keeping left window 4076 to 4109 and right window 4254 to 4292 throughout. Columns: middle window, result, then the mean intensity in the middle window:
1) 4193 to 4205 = 0.6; 46.6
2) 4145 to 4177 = -1.4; 52.4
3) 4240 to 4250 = -1.7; 55.8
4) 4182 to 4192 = -0.4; 51.5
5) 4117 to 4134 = 0.2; 50.7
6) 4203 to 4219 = -2.1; 55.2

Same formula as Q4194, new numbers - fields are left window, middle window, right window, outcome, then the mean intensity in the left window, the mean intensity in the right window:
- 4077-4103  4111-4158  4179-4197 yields 2.7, 52.5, 53.8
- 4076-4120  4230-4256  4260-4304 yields 1.5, 51.9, 47.3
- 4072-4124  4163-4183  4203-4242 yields -1.9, 51.4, 43.9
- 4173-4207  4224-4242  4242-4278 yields 4.9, 50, 47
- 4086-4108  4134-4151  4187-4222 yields 1.1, 53.8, 51.1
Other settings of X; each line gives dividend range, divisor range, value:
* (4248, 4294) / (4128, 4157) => 0.96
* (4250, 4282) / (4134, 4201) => 0.90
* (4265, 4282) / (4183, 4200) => 0.93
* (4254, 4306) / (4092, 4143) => 0.94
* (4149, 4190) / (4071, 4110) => 1.03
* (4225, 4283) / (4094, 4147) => 0.91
